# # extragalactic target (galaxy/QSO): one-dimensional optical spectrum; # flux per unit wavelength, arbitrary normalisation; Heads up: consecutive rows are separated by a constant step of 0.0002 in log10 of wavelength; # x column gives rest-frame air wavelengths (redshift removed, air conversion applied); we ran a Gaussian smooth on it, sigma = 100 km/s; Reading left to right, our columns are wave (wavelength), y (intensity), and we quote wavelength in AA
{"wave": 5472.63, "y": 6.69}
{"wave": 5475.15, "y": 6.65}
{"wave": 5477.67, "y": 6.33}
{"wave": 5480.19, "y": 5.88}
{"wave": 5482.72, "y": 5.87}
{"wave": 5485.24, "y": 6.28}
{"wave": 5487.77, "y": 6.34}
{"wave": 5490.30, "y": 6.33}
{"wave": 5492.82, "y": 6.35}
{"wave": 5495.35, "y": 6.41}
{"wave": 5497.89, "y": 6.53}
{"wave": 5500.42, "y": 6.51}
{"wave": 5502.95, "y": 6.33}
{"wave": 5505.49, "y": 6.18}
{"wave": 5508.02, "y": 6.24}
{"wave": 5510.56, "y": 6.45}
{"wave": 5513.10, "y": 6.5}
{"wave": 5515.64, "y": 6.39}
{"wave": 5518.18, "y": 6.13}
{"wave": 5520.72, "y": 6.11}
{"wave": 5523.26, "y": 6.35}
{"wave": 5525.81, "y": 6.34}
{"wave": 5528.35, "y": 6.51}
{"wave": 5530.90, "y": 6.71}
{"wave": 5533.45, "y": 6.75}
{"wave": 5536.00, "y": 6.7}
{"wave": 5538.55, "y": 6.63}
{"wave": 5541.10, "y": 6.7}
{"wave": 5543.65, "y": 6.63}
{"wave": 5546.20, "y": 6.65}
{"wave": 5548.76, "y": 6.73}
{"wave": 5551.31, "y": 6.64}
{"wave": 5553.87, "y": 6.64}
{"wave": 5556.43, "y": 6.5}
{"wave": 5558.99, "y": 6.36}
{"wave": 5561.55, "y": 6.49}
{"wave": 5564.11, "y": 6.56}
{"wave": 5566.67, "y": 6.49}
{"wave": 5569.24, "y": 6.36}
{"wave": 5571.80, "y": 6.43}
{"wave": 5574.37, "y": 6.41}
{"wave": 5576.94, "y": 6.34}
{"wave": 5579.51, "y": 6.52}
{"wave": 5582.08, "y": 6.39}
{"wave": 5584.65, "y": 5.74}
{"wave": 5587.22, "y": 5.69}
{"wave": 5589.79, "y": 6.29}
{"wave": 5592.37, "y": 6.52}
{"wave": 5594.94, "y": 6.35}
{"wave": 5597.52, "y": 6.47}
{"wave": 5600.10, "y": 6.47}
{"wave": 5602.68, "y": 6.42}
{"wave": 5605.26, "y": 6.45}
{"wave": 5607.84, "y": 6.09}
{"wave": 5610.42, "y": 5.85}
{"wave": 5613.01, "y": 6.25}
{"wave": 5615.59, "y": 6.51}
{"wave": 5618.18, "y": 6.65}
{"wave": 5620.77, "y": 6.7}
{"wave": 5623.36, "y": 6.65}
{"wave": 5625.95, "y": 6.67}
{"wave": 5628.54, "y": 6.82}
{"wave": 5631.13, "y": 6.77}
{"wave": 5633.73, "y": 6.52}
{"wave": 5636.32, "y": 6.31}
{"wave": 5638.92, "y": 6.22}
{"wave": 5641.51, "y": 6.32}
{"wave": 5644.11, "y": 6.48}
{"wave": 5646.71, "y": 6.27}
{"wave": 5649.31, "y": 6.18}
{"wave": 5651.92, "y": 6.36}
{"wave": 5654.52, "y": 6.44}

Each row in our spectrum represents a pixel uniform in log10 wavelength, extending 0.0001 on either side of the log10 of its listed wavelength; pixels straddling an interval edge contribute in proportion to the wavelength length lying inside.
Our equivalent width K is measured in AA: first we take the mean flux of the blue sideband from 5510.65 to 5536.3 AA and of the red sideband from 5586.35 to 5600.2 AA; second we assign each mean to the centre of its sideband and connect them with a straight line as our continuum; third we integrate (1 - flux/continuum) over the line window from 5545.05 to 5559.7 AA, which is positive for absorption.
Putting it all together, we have -0.5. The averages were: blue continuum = 6.44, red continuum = 6.3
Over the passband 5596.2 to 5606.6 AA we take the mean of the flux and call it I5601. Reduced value 6.45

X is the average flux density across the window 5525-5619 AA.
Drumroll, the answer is 6.44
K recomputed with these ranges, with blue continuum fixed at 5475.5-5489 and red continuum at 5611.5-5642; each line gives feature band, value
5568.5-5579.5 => 0.00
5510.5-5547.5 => -1.26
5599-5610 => 0.28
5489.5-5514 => -0.63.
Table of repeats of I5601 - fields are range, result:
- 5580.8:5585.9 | 6.07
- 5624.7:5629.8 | 6.75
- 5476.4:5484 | 6.03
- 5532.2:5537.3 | 6.72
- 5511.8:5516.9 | 6.44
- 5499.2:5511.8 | 6.34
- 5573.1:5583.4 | 6.41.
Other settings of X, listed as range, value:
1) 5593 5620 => 6.36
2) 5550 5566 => 6.53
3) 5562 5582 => 6.44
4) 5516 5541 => 6.48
